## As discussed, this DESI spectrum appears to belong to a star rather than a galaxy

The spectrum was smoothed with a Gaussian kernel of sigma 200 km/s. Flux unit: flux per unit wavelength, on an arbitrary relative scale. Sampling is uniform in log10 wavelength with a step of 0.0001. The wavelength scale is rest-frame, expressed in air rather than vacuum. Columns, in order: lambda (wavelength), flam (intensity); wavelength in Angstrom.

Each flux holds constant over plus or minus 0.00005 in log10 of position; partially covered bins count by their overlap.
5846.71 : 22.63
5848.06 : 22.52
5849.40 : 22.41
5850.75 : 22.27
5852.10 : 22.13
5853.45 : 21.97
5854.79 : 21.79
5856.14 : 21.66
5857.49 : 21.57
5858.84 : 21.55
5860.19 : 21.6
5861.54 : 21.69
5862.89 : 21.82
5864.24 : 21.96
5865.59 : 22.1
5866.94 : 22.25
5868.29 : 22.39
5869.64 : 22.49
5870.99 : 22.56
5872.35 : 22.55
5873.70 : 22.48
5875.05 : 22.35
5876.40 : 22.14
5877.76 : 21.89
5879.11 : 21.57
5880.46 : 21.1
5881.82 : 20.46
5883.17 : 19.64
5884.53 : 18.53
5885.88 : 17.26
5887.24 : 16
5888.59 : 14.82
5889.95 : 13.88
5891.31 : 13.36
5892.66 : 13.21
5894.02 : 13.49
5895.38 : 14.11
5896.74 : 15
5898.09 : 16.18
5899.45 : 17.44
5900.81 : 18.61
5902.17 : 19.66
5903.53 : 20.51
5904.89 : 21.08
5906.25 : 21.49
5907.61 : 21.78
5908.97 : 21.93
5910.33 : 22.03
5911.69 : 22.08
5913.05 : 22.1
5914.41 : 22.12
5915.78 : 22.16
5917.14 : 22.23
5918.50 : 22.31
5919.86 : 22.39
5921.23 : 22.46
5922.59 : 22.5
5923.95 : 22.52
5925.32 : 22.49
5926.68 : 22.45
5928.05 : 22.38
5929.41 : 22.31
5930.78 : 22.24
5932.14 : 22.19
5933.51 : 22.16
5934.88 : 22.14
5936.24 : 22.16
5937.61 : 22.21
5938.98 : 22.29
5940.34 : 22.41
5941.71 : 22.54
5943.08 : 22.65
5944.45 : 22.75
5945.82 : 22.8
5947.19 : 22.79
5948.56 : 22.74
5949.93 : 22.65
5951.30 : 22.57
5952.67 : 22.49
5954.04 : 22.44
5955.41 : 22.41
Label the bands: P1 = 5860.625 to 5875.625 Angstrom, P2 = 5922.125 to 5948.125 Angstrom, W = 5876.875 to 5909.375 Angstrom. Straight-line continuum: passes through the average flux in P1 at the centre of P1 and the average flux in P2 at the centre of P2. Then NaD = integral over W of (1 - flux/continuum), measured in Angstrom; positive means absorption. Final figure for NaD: 6.2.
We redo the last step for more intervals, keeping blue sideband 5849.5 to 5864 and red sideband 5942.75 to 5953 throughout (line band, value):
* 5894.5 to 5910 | 2.3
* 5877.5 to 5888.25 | 1.3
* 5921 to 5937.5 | 0.1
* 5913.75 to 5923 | 0.0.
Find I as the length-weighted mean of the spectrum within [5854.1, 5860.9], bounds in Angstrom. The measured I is 21.6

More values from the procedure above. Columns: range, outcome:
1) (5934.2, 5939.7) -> 22.2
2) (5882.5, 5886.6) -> 18.4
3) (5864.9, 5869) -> 22.3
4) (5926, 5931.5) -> 22.4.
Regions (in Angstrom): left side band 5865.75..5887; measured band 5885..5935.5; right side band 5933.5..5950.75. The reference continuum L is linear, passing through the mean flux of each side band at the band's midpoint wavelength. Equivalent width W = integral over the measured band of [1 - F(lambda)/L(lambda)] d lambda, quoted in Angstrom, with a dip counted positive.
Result 4.8 Angstrom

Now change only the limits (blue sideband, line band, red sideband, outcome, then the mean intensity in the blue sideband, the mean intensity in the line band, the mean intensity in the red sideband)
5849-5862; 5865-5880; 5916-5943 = -0.2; 21.8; 22.2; 22.3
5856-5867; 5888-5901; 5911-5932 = 4.2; 21.8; 14.9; 22.3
